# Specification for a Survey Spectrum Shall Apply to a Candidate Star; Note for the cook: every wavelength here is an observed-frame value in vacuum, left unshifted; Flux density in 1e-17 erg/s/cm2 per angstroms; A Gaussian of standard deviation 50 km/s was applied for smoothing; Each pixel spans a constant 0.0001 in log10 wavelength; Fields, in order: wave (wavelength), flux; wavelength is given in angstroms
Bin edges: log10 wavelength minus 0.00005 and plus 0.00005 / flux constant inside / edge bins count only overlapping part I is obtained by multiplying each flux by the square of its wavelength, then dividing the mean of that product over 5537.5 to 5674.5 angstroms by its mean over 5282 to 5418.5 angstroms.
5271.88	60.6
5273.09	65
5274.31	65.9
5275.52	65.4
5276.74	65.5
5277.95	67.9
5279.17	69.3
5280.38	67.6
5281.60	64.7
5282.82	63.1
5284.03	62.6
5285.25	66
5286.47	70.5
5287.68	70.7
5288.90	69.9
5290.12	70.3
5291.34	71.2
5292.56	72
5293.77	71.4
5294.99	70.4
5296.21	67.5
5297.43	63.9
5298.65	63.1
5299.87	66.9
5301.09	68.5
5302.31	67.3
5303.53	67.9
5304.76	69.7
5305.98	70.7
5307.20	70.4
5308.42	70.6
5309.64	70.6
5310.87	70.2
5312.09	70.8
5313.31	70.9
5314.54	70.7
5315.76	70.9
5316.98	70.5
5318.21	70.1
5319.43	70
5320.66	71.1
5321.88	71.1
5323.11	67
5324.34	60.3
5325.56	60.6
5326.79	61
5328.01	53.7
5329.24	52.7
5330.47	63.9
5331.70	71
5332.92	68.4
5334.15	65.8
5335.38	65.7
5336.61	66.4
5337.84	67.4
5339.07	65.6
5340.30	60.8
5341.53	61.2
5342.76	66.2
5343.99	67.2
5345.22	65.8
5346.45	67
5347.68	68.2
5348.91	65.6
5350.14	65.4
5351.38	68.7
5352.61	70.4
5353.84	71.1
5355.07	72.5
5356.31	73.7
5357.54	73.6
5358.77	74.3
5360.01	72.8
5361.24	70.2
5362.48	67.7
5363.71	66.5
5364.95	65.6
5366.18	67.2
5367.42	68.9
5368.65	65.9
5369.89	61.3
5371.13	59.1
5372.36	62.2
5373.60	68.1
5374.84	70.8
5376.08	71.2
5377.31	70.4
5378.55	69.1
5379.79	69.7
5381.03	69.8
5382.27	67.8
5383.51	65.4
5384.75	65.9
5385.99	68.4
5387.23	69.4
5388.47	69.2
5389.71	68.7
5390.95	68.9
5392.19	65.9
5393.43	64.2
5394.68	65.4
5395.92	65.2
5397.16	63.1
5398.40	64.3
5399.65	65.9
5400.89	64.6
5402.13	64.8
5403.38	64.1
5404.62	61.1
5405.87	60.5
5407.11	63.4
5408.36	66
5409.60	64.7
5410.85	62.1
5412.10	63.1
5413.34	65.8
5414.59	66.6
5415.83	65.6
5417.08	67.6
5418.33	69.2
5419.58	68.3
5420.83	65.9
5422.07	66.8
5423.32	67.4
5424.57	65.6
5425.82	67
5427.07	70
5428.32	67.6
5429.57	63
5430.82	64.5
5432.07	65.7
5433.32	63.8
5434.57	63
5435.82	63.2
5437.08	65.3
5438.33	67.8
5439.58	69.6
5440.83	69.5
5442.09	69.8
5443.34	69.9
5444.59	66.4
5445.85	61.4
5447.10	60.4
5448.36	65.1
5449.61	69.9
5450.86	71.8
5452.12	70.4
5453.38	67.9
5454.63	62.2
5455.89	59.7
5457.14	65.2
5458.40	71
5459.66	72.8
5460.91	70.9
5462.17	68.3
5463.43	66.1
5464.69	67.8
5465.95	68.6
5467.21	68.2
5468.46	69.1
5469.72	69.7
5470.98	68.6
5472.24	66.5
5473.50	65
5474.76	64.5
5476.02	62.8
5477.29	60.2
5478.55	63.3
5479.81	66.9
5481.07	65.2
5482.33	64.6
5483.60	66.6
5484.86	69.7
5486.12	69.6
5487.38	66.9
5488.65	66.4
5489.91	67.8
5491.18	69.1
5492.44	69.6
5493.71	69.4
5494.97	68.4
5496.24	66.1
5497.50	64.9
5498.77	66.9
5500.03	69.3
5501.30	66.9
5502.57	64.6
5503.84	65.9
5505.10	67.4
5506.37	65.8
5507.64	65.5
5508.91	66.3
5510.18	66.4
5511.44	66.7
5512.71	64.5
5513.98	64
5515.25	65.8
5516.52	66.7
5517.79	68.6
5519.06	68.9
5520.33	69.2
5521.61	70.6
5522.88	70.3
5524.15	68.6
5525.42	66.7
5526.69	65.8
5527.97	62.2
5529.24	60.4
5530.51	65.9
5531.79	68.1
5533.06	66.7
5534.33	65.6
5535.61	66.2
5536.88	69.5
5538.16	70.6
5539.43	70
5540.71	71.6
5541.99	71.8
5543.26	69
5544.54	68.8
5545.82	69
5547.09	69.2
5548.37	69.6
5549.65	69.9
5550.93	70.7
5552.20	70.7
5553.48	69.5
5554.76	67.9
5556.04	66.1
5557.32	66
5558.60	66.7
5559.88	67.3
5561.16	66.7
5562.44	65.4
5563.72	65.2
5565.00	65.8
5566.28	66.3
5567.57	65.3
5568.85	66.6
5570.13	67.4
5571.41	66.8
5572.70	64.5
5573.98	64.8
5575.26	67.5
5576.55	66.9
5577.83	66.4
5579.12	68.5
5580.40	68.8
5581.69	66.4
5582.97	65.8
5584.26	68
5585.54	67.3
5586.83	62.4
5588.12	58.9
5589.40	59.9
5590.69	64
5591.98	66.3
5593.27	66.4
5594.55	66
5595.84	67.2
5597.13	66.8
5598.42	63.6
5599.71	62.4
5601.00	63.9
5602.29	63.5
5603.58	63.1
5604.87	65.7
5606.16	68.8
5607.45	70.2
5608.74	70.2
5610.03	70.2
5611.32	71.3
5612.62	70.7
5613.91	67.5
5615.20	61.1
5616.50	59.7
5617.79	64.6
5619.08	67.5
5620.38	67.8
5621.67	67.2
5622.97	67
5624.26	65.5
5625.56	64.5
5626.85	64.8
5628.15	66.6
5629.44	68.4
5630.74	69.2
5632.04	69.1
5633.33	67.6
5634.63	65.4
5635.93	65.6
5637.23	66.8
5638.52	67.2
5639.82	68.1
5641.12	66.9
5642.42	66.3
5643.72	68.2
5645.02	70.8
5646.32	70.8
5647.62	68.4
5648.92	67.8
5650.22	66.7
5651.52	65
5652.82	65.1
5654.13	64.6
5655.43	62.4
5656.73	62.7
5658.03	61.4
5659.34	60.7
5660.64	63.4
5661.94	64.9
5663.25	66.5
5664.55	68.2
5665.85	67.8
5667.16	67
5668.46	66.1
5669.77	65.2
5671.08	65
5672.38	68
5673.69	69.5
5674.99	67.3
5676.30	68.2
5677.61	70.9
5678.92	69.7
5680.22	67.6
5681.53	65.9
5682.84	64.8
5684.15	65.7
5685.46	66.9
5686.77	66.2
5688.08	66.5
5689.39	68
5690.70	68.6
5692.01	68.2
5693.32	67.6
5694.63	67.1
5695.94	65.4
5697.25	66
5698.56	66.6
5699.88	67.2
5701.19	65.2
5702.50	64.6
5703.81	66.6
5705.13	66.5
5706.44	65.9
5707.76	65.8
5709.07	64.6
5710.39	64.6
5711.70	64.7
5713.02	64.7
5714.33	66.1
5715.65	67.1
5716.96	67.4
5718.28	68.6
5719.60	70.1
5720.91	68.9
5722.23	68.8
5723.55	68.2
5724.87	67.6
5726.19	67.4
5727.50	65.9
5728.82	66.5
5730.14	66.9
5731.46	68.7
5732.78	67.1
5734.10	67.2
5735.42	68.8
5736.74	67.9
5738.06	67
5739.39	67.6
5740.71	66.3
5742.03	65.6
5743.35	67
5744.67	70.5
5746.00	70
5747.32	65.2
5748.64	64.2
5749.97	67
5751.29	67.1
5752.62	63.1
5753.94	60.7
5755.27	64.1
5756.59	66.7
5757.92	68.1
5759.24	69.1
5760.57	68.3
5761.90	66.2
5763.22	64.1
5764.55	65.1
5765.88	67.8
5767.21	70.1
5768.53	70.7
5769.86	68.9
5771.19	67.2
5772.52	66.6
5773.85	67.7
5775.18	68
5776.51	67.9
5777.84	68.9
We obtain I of 1.1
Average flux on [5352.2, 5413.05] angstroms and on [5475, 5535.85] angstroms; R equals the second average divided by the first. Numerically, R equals 1.0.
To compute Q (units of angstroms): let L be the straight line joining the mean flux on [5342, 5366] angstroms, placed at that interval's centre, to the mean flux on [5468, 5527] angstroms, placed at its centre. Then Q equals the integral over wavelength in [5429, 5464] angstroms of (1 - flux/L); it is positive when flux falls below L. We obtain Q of 0.53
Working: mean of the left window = 69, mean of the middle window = 66.6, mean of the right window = 66.9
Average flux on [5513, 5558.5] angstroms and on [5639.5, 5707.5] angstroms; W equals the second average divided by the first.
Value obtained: 0.98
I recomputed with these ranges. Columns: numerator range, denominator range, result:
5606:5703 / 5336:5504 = 1.09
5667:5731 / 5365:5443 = 1.12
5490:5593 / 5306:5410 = 1.07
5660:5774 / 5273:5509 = 1.12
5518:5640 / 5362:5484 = 1.07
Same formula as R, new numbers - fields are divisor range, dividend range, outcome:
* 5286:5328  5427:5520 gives 0.97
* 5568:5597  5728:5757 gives 1.01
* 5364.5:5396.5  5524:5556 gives 1.02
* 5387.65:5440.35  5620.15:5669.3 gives 1.01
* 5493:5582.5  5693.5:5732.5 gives 0.99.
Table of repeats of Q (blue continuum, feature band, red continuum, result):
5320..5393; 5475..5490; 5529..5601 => 0.25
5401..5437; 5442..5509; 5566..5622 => -1.46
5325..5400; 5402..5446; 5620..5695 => 0.60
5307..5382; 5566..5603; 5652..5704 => 0.62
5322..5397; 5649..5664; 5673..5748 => 0.66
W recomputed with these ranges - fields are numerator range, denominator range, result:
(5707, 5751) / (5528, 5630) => 1.01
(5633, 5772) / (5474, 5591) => 1.00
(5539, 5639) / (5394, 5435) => 1.02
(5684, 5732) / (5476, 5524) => 1.00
